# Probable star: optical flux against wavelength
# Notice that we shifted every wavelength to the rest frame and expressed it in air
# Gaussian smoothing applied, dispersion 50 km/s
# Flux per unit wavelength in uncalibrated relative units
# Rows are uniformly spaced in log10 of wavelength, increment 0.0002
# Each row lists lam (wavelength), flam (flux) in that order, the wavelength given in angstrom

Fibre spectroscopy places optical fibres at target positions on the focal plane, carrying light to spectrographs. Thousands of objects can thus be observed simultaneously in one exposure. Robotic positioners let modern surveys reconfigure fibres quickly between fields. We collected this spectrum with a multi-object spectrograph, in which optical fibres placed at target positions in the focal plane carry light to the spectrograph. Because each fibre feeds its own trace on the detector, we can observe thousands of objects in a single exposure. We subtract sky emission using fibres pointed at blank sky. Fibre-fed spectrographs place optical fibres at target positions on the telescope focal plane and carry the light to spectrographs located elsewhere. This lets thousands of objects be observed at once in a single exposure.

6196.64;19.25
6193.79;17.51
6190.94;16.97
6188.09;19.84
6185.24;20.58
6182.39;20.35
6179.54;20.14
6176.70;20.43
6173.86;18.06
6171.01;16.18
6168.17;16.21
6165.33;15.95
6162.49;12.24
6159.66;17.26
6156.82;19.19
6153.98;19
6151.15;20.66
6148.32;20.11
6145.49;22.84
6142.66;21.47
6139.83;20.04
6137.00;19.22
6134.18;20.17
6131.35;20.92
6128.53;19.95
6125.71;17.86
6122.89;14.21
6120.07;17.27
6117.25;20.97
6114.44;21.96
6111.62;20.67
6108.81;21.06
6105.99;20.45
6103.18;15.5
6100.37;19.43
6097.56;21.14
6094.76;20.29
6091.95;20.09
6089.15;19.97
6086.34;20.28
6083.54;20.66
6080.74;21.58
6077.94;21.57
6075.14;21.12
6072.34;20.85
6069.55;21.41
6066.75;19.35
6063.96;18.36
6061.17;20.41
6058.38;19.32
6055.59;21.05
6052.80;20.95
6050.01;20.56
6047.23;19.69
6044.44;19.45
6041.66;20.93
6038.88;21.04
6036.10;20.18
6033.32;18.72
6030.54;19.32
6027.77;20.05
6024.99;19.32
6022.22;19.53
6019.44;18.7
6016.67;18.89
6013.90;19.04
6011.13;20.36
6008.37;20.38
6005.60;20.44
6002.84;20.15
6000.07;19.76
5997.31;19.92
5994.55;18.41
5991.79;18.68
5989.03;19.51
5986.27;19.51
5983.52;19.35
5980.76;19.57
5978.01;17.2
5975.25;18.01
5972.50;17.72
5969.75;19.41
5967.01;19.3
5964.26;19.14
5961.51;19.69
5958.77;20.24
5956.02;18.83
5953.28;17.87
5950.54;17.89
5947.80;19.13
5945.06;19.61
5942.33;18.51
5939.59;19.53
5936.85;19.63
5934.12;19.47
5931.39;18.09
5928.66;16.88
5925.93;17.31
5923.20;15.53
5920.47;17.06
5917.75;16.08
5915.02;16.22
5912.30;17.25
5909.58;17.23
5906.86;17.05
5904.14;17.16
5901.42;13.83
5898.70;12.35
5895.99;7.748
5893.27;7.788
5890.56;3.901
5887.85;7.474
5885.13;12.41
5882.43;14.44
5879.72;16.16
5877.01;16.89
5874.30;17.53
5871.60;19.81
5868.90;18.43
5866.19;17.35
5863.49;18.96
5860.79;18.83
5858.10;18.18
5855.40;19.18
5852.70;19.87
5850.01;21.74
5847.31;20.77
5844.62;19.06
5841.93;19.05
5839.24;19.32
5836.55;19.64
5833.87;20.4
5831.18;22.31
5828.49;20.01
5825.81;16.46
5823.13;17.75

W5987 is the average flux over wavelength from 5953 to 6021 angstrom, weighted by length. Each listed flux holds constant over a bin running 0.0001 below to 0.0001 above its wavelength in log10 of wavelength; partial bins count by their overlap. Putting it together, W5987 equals 19.2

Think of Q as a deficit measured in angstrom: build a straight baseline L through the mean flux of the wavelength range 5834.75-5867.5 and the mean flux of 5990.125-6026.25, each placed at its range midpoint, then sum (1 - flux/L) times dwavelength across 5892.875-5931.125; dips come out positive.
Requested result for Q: 8.2 angstrom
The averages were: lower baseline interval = 19.4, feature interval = 15.2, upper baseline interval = 19.5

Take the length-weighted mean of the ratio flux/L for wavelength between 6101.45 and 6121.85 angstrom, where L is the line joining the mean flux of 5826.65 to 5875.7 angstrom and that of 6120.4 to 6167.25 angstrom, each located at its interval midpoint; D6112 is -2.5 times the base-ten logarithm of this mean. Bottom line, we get -0.04 mag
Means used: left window 19.4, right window 18.8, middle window 19.6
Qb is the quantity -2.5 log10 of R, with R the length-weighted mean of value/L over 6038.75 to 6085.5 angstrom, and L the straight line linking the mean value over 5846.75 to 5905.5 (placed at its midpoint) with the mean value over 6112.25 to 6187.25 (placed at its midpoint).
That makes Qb -0.15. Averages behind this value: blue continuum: 15.4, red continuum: 19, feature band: 20.5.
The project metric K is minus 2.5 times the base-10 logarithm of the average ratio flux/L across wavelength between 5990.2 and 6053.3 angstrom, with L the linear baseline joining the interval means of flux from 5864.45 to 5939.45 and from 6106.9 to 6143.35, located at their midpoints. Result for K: -0.12 mag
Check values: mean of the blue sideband 15.3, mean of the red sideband 19.6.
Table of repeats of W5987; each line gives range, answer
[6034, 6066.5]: 20.1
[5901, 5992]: 18.2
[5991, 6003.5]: 19.4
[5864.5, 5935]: 15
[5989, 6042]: 19.6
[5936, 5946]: 19.3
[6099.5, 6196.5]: 19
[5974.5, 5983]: 18.4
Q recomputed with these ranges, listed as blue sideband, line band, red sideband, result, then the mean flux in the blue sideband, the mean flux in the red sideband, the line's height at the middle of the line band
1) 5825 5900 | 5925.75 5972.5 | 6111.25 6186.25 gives -4.1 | 16.6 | 19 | 17.4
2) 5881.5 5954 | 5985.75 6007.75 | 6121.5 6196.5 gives -4.0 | 15.5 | 18.8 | 16.5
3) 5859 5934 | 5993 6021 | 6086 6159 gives -3.4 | 15.3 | 19.8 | 17.5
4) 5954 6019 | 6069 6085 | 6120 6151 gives -1.4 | 19.3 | 19.6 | 19.5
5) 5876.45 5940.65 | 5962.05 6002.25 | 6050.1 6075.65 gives -3.6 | 14.9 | 20.3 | 17.5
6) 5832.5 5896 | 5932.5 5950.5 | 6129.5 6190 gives -2.0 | 16.6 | 19.1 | 17.3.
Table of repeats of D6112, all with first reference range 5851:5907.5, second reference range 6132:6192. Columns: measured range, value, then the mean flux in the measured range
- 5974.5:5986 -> -0.138 mag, 18.7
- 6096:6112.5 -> -0.089 mag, 19.7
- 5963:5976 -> -0.154 mag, 18.8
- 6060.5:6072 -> -0.135 mag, 19.9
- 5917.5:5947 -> -0.148 mag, 18.1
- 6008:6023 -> -0.151 mag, 19.4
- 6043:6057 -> -0.170 mag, 20.3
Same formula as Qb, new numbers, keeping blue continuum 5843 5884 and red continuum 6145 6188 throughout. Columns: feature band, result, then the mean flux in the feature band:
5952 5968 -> -0.04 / 19.2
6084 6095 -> -0.09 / 20.2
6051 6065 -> -0.09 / 20.1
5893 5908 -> 0.39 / 12.9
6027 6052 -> -0.08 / 20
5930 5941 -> -0.04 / 19.2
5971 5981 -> 0.03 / 18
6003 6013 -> -0.10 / 20.3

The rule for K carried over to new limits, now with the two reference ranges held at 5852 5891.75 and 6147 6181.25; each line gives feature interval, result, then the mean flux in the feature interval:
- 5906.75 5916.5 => -0.05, 16.9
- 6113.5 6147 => -0.11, 19.7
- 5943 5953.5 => -0.14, 18.7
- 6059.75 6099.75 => -0.18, 20.5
